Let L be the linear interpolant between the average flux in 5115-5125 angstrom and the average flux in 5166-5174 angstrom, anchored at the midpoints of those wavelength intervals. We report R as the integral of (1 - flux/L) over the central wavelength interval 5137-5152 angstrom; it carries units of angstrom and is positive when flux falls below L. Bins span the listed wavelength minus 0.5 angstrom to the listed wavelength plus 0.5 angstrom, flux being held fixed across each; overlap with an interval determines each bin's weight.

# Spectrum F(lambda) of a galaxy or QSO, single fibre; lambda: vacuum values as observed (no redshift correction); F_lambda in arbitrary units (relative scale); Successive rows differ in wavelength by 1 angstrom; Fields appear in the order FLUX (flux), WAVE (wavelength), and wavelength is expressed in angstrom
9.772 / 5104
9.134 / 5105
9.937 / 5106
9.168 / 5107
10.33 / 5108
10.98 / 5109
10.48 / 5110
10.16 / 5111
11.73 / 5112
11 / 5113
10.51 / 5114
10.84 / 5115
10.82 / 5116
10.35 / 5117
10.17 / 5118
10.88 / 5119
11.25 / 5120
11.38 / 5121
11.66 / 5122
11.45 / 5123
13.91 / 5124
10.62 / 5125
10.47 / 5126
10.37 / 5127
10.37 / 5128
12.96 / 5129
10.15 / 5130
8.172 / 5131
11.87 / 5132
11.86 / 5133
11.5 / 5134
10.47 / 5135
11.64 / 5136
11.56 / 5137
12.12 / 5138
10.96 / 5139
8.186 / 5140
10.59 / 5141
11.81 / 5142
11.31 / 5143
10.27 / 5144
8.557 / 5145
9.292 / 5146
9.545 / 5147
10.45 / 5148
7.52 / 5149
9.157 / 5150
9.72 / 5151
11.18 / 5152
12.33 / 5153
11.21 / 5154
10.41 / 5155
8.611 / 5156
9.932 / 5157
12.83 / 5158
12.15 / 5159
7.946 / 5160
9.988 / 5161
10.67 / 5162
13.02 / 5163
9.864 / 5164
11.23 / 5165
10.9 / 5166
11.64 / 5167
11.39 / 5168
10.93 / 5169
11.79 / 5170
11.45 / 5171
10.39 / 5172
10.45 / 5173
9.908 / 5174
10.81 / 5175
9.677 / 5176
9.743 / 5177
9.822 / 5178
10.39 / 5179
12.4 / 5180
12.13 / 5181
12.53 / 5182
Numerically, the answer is 1.5 angstrom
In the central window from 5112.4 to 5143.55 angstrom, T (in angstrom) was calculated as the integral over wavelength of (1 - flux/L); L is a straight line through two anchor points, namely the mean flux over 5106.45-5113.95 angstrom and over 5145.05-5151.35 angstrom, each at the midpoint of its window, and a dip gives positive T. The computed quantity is -3.44 angstrom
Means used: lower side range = 10.5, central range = 11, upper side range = 9.22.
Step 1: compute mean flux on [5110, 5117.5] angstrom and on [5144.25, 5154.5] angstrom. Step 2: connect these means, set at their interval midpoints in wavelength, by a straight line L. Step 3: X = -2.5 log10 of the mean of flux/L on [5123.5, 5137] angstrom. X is -0.08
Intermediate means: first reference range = 10.8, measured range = 11.1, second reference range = 9.91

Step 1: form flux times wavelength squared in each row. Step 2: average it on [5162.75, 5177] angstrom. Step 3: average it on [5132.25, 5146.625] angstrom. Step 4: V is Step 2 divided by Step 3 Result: 1.03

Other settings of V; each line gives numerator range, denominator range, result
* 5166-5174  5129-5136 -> 1.03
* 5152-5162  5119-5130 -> 0.95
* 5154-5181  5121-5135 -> 0.98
